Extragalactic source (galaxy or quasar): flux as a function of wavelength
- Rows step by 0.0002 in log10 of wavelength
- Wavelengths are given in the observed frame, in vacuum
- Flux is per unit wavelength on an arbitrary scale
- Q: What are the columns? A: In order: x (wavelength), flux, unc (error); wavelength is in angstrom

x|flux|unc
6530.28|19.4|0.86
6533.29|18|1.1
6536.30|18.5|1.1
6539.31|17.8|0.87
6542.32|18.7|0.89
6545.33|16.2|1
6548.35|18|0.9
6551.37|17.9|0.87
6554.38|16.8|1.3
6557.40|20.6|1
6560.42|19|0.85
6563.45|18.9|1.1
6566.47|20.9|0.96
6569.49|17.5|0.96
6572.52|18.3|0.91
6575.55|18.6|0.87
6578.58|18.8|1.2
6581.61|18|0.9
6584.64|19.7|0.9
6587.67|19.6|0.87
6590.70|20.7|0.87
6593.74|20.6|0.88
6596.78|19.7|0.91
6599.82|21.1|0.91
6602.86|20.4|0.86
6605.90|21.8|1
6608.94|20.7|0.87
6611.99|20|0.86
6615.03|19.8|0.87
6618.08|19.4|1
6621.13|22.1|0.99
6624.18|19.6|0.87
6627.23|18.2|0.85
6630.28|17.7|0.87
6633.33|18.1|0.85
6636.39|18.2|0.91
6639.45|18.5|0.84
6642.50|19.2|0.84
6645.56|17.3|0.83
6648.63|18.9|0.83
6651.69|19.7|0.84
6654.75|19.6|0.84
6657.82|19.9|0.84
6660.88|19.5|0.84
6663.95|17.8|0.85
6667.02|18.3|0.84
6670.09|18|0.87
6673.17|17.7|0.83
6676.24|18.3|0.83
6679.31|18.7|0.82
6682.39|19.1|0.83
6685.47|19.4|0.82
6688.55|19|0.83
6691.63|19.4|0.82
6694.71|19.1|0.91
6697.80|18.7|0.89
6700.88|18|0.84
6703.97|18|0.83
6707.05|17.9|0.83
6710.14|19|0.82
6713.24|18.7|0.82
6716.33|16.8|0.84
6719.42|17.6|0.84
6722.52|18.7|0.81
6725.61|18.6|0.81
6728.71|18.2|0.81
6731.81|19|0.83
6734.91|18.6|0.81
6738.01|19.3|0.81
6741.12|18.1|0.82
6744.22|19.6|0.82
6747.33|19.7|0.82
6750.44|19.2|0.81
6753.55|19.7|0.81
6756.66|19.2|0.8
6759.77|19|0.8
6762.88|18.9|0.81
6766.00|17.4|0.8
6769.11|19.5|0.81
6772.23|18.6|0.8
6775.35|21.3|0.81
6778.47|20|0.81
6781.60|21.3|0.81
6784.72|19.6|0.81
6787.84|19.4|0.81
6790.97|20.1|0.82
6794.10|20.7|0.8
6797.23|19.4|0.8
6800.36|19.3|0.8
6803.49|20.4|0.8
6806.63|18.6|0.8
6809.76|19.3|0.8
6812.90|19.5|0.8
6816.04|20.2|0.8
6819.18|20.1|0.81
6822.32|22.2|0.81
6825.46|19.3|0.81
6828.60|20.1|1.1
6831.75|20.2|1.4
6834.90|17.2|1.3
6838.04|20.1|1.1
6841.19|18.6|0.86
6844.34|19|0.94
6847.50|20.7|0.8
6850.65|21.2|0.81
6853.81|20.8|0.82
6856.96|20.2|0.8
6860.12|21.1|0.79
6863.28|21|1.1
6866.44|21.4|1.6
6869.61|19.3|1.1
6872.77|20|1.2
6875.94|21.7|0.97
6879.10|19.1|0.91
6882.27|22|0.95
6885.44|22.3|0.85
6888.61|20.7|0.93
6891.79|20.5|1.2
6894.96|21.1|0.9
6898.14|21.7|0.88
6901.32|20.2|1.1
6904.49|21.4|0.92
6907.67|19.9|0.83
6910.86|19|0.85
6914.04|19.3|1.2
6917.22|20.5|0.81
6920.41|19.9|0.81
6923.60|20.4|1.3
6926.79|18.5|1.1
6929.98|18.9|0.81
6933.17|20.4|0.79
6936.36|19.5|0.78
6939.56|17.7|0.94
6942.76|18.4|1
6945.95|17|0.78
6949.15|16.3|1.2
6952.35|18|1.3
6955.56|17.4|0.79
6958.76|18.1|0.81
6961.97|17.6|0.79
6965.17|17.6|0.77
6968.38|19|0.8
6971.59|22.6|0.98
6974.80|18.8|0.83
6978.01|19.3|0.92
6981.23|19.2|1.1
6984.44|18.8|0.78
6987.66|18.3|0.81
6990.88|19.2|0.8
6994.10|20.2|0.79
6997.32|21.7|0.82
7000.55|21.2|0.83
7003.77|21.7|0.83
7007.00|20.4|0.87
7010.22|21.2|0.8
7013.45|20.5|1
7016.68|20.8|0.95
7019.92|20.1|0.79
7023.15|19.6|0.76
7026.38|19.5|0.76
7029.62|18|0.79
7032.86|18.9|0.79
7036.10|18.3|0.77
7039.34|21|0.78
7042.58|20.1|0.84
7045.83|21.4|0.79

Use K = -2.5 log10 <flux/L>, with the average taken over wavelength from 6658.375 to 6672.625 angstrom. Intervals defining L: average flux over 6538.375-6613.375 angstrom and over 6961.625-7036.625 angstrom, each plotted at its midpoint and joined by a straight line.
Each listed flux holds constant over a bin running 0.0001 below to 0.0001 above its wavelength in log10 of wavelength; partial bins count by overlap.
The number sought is 0.051 mag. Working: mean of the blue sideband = 19.2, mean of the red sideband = 19.7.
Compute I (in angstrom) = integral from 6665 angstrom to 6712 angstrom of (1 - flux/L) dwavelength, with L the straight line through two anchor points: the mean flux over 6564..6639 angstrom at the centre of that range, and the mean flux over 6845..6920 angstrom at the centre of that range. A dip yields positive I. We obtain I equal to 3.1 angstrom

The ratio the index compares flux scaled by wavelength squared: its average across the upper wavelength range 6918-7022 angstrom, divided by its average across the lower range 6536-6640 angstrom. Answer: 1.1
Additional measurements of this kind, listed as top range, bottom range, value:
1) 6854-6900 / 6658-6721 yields 1.19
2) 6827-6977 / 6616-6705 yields 1.12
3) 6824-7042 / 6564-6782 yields 1.12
